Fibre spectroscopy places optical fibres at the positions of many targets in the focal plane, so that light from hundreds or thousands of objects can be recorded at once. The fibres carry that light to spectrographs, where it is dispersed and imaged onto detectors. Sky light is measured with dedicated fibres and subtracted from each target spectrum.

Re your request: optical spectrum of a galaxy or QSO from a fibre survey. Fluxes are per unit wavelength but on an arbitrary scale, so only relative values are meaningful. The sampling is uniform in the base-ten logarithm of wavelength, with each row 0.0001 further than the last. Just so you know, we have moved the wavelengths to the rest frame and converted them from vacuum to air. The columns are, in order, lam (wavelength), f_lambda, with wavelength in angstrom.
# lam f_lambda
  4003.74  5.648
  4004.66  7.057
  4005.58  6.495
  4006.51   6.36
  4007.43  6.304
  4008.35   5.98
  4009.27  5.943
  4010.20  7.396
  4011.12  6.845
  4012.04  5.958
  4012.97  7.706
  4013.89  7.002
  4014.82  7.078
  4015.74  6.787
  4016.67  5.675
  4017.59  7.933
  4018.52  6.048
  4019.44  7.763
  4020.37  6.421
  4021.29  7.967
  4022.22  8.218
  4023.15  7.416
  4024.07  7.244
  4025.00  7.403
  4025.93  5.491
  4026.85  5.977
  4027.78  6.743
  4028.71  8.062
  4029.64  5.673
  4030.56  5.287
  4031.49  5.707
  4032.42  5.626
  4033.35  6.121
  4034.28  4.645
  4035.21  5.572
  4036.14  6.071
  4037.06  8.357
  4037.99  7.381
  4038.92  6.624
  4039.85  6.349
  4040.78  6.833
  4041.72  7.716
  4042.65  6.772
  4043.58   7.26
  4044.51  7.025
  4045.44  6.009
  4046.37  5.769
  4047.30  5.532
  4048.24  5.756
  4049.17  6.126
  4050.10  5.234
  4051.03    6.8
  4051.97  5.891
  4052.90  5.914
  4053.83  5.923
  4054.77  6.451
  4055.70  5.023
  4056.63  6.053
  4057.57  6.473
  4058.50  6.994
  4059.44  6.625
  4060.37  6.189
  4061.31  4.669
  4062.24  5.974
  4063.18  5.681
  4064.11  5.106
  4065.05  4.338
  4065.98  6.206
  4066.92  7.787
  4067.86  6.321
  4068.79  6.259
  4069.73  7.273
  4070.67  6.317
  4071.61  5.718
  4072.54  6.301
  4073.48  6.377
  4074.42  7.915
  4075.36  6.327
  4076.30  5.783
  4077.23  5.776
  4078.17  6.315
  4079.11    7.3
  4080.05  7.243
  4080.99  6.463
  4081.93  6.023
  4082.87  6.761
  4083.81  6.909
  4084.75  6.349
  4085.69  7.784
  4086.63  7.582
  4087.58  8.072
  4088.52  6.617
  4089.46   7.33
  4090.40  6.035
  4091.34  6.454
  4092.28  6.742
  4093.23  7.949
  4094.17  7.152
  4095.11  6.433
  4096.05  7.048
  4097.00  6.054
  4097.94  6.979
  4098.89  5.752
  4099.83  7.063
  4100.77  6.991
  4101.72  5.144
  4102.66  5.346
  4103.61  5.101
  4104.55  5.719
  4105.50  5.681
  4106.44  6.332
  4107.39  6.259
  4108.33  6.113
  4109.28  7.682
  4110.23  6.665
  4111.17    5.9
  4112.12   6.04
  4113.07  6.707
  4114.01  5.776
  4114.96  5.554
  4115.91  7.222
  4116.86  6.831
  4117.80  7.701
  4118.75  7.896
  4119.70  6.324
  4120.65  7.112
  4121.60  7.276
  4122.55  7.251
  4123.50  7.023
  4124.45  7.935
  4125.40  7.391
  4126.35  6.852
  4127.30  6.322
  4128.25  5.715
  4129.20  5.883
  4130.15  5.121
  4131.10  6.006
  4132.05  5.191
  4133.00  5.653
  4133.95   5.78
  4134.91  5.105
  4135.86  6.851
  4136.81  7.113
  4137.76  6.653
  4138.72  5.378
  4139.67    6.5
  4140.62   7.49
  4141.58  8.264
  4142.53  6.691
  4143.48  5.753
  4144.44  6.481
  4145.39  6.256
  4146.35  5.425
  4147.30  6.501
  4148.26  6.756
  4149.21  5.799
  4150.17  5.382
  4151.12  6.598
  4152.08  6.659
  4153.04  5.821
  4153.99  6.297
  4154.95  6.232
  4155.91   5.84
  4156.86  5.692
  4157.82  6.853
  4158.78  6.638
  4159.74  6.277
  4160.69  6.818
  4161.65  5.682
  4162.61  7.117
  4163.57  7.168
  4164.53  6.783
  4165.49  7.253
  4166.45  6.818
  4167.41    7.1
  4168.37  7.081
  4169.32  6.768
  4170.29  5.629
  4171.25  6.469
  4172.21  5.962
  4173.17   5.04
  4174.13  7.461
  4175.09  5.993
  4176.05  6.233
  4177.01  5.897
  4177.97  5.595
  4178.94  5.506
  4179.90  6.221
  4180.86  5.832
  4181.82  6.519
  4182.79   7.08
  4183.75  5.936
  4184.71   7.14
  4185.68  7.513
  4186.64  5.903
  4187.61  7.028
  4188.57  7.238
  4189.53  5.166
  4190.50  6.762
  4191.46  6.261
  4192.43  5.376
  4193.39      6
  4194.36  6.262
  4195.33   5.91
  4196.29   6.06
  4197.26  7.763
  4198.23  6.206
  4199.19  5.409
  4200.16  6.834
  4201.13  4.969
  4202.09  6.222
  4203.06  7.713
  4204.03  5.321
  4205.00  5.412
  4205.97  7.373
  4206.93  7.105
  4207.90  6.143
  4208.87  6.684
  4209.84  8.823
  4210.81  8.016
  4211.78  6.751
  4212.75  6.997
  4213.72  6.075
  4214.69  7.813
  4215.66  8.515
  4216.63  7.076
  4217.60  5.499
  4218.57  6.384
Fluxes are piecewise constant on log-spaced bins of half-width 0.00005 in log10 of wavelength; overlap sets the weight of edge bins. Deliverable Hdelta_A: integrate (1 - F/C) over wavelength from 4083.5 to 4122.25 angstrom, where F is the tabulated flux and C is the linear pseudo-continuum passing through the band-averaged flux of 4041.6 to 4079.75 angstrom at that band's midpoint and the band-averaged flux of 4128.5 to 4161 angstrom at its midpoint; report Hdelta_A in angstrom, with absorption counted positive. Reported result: -2.5 angstrom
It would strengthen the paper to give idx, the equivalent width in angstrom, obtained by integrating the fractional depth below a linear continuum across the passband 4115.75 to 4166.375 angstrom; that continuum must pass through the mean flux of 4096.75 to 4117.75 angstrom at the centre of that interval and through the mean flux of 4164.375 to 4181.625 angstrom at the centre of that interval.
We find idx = -1.7 angstrom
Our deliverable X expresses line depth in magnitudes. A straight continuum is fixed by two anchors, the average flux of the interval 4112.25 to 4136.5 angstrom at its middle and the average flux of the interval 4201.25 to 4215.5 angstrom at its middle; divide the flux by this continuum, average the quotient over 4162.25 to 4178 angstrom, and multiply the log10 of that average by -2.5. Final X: 0.03 mag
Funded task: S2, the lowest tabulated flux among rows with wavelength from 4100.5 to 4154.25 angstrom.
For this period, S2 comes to 5.101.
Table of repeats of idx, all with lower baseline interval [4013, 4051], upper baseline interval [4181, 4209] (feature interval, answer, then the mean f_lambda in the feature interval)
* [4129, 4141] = 0.8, 6.05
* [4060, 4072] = 1.0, 5.99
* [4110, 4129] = -0.9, 6.76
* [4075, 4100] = -0.9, 6.75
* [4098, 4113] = 0.8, 6.16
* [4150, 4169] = -0.3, 6.53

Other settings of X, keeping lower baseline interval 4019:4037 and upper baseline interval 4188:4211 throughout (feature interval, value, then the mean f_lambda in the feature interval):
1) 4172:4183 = 0.063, 6.09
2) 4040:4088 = 0.024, 6.38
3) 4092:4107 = 0.028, 6.33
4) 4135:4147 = -0.008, 6.53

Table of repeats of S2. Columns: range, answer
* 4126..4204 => 4.969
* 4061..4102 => 4.338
